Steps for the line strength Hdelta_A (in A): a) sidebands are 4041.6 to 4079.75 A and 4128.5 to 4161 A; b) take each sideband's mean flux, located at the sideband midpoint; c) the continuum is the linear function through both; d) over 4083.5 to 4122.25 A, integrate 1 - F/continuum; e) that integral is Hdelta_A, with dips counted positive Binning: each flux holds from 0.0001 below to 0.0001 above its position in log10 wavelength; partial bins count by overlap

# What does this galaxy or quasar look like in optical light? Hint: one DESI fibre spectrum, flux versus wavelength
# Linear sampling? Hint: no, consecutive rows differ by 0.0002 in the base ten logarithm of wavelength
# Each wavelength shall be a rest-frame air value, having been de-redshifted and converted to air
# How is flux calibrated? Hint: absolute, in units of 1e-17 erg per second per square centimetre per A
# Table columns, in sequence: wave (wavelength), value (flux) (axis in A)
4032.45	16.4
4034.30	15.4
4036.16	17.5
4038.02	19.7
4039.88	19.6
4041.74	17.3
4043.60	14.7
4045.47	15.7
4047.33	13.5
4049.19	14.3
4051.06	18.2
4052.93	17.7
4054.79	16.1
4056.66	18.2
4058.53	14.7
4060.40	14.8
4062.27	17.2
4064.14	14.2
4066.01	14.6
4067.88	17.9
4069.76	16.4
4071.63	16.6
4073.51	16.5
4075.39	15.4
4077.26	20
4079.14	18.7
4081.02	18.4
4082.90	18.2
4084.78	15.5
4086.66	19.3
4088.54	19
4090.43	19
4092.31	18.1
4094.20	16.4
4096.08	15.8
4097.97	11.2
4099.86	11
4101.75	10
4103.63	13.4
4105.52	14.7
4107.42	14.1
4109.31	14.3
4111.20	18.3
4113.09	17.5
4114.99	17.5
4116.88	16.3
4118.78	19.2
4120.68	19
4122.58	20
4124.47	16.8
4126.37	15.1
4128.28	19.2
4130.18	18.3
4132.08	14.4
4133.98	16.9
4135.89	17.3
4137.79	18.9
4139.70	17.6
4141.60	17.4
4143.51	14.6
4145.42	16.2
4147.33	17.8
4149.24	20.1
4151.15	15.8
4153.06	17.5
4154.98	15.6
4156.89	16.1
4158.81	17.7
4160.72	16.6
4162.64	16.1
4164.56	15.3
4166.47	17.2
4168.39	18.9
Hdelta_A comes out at 1.4 A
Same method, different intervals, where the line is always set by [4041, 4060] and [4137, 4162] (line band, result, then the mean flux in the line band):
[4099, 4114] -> 2.2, 14.2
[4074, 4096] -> -2.1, 17.9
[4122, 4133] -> -0.3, 17.2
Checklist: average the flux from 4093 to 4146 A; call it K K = 16.1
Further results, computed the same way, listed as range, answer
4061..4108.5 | 16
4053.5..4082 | 16.7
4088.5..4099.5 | 16.1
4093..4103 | 13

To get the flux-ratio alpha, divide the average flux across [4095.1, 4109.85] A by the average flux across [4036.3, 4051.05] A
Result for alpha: 0.79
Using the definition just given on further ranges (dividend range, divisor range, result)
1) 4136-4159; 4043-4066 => 1.09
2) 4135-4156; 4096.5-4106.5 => 1.40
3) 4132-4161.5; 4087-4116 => 1.10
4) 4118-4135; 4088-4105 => 1.19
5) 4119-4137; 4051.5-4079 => 1.06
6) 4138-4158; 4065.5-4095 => 0.97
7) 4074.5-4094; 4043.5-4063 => 1.13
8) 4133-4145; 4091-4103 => 1.23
